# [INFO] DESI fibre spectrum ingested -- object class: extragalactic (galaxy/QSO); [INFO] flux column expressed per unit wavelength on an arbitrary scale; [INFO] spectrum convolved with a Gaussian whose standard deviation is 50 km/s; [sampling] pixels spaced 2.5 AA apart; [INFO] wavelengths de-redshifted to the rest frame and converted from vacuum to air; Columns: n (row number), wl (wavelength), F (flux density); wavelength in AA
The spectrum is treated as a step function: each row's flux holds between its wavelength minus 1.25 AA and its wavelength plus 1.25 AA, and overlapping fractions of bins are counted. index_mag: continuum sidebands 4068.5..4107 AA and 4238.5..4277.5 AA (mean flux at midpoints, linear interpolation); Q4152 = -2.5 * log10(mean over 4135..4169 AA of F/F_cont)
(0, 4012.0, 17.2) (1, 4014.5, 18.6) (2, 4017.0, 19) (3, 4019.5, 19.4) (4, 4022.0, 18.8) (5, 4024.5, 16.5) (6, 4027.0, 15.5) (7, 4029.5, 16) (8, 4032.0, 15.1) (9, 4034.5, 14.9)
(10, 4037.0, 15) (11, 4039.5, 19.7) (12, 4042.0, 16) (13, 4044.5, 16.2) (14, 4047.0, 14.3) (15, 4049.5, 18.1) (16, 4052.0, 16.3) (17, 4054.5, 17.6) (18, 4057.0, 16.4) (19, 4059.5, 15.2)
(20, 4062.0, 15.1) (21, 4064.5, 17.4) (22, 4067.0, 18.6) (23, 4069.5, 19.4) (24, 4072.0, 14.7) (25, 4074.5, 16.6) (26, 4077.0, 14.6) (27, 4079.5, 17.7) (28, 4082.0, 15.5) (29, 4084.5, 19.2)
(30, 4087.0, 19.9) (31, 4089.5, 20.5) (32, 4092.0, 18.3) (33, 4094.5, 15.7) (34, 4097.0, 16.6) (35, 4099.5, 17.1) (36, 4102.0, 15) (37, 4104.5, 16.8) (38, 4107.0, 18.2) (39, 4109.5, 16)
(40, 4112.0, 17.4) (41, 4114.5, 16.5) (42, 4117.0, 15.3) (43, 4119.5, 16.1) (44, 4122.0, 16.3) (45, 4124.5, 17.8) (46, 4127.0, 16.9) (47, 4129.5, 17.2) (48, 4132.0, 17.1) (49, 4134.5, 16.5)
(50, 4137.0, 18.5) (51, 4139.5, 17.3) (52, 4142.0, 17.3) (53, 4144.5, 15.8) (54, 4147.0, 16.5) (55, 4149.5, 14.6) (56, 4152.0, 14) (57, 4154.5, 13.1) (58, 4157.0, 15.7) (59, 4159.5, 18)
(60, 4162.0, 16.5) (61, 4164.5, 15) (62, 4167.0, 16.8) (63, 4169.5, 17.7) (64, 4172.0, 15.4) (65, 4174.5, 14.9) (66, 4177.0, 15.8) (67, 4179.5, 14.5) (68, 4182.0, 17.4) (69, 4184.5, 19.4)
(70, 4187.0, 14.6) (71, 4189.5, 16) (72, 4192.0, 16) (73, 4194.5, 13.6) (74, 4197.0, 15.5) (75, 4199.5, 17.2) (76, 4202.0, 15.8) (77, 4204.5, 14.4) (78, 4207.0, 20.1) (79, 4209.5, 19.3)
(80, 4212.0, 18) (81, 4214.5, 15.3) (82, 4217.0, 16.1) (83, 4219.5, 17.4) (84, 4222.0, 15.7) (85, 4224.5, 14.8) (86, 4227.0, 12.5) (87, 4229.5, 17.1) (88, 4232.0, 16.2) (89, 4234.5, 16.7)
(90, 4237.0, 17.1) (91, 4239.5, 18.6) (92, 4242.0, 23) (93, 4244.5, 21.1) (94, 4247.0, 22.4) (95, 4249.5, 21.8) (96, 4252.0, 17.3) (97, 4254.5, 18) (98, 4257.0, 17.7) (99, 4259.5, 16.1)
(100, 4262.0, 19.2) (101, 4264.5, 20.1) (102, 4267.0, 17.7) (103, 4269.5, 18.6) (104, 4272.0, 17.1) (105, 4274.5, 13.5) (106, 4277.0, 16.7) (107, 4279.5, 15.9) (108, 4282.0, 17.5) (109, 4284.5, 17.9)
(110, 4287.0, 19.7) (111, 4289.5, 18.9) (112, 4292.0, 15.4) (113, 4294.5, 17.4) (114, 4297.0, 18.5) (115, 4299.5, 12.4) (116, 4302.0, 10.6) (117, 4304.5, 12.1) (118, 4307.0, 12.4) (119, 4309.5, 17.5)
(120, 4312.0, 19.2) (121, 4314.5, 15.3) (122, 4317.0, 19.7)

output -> 0.10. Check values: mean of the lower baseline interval 17.2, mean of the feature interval 16.1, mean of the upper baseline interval 18.7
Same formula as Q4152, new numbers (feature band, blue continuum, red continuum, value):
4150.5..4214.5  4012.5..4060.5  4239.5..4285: 0.11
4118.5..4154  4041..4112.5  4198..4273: 0.05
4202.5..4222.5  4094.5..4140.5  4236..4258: 0.11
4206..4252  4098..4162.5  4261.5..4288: -0.04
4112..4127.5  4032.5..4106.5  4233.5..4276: 0.05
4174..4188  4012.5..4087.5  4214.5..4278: 0.08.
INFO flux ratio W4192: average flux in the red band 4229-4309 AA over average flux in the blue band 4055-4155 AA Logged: 1.04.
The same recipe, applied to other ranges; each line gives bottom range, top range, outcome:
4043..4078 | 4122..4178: 0.99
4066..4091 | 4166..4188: 0.92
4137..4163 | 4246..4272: 1.17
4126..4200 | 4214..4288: 1.09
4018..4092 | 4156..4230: 0.96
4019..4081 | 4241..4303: 1.07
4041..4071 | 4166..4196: 0.96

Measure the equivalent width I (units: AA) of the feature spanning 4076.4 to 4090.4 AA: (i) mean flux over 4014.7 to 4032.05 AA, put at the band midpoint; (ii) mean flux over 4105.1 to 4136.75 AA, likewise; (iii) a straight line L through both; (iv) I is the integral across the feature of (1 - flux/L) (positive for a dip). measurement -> -0.8 AA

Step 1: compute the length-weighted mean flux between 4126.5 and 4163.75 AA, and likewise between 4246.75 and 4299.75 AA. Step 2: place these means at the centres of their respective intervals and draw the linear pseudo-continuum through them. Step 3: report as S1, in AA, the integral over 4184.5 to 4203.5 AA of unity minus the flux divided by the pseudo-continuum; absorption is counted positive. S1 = 1.2 AA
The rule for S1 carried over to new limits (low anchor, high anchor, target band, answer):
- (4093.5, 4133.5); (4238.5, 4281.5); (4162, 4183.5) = 1.70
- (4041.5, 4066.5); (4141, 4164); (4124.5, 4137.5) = -1.15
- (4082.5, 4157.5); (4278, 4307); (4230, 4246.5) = -2.77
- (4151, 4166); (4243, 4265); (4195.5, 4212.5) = 0.19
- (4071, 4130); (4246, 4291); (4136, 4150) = 0.38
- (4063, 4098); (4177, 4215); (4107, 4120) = 0.55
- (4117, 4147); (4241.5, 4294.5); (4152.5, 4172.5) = 1.43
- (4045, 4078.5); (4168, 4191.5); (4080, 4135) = -2.45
